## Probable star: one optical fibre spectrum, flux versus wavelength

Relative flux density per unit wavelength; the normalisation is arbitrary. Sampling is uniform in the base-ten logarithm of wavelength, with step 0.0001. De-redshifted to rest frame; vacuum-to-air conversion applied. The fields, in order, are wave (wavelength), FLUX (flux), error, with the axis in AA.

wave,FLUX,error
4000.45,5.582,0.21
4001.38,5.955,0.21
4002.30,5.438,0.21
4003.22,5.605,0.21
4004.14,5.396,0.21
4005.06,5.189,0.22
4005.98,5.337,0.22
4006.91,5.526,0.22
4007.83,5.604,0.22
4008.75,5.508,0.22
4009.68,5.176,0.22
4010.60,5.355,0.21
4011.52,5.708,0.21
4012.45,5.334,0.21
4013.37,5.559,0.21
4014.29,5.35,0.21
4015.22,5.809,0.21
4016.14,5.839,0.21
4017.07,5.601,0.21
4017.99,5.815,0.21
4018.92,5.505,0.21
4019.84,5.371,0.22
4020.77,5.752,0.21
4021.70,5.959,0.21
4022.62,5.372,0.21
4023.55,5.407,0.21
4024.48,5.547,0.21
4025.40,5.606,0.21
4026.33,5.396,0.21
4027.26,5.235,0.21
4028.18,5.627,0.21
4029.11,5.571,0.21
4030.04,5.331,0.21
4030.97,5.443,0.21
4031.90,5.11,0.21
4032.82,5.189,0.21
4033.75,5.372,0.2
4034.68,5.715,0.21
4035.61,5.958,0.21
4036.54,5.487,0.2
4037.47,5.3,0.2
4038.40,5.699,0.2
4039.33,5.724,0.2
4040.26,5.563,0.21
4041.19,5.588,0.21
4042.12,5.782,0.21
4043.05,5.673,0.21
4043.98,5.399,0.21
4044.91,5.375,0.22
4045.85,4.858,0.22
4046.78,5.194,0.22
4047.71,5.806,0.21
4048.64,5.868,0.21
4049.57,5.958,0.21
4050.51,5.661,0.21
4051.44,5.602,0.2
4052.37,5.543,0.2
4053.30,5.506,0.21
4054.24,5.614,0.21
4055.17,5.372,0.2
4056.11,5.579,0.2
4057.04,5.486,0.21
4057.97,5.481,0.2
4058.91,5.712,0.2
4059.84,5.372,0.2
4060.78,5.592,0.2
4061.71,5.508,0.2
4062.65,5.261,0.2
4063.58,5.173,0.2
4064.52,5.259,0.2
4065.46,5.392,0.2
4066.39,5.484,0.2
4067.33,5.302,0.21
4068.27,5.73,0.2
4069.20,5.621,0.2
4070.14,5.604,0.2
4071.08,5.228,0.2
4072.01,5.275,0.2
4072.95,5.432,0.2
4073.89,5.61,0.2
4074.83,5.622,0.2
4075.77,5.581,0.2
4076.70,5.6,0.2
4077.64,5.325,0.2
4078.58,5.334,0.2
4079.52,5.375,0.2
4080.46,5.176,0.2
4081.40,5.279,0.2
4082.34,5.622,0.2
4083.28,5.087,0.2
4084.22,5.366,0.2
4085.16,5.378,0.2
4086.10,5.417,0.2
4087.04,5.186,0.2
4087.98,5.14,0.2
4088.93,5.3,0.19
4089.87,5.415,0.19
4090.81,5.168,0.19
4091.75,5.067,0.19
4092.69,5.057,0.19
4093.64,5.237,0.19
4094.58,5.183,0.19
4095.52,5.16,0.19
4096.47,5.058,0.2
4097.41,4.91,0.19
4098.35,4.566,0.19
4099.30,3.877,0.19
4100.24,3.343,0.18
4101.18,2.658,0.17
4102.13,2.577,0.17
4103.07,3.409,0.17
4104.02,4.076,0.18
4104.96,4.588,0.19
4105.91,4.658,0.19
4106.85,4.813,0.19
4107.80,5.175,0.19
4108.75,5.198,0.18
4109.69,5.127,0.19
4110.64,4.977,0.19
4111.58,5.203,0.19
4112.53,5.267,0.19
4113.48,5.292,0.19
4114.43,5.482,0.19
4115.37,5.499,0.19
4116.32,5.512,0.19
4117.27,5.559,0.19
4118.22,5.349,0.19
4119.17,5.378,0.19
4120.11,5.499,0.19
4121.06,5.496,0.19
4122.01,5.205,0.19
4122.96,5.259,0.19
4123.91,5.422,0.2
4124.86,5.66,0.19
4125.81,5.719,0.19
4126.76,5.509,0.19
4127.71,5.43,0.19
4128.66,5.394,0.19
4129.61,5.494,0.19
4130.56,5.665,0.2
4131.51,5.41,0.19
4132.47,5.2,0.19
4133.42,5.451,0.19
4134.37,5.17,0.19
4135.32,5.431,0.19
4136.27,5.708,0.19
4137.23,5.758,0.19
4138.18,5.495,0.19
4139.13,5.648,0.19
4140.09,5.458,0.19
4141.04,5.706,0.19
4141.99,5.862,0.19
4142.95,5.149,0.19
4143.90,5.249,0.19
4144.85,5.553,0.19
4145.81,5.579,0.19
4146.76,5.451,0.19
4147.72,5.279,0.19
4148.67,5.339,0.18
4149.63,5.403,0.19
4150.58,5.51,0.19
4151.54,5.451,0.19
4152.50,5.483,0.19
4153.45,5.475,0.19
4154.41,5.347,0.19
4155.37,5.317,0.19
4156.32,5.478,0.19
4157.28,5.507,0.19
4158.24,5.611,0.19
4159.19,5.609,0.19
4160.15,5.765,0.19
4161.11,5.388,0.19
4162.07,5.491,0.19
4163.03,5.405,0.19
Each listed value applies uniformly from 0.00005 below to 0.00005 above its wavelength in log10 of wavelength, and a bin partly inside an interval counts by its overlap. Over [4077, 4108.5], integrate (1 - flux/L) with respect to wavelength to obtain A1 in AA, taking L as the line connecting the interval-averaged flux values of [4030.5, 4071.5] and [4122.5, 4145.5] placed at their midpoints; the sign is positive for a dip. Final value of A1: 3.86 AA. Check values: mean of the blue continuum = 5.5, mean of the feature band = 4.82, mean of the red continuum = 5.49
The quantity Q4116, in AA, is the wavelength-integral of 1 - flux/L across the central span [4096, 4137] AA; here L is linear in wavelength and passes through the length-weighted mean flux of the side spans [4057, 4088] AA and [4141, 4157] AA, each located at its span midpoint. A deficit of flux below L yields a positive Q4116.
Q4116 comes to 3.1 AA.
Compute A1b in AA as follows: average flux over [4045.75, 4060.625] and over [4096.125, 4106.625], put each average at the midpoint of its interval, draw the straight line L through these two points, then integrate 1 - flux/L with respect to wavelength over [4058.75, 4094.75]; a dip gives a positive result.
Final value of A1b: -4.5 AA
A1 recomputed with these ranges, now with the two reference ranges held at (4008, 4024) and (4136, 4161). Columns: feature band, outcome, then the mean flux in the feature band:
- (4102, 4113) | 1.7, 4.65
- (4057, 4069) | 0.2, 5.45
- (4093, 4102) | 1.9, 4.38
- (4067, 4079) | 0.1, 5.49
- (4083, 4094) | 0.6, 5.24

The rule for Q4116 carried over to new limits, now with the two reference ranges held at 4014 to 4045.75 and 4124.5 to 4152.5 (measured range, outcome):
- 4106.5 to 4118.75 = 0.5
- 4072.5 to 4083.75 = 0.2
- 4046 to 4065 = 0.0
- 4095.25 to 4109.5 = 3.2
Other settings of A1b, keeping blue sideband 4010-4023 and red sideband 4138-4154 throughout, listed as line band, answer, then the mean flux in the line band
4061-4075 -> 0.3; 5.43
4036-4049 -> 0.1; 5.52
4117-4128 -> 0.1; 5.46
